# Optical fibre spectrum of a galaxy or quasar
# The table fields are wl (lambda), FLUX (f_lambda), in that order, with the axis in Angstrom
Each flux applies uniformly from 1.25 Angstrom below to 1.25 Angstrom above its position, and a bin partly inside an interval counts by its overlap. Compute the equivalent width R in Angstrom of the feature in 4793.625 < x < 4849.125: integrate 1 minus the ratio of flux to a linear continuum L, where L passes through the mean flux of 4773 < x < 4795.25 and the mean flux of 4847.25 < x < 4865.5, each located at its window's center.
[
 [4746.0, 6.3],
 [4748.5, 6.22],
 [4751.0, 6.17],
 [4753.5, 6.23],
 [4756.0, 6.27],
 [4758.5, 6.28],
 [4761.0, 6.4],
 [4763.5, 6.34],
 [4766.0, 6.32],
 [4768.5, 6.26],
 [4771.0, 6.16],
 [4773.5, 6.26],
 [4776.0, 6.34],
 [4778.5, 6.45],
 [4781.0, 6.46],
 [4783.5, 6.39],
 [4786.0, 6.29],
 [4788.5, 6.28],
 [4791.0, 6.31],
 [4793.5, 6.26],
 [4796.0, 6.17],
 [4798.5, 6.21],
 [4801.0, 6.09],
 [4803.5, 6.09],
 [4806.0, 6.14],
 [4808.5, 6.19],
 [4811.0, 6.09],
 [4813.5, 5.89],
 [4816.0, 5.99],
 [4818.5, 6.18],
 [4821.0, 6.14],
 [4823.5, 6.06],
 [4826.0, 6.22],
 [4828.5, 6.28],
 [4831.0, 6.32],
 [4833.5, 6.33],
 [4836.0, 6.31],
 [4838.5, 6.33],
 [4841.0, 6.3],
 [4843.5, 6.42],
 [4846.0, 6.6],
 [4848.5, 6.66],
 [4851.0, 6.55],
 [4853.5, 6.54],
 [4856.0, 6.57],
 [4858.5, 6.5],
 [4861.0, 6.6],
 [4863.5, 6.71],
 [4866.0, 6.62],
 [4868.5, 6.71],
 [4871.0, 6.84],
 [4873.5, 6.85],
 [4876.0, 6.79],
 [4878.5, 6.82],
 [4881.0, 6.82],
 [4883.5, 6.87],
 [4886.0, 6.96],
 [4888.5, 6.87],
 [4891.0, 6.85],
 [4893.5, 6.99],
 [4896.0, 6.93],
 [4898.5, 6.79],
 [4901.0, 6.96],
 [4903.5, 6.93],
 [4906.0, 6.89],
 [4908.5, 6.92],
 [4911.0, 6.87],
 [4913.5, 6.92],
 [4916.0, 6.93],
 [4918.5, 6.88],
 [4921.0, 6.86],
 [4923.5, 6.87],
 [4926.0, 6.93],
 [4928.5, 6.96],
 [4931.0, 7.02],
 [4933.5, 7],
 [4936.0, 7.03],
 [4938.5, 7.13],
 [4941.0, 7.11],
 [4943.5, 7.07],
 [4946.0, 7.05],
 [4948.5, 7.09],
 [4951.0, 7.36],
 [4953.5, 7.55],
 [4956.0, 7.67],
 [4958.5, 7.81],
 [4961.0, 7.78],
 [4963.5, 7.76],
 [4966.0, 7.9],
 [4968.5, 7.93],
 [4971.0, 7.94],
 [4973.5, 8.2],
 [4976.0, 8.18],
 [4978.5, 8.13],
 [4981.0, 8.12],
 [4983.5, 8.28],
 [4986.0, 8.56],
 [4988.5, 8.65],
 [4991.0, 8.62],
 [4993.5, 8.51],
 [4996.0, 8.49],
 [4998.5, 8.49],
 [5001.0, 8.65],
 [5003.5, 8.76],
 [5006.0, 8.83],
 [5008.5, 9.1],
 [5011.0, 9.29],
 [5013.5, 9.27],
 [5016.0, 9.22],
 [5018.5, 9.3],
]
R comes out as 2.1 Angstrom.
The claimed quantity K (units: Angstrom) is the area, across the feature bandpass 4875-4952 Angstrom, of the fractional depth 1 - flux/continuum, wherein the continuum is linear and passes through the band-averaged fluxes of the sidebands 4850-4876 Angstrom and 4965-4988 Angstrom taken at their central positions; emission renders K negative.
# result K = 3.86 Angstrom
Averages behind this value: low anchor 6.66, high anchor 8.16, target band 6.95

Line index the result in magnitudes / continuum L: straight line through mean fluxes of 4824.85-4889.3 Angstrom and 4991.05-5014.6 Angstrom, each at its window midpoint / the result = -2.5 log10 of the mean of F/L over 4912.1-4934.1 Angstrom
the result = 0.10 mag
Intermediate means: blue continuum 6.59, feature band 6.93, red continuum 8.81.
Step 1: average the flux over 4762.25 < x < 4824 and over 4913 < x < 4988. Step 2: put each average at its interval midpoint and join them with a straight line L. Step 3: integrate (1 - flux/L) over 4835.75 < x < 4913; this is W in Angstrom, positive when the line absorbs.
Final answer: 1.60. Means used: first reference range 6.22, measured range 6.73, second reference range 7.48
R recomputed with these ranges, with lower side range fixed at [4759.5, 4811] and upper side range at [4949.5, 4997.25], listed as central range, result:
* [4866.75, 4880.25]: 0.6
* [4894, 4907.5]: 0.9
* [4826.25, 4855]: 1.6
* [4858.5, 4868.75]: 0.6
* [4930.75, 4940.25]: 0.8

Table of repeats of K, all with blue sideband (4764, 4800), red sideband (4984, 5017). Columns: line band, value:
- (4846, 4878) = 2.4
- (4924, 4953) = 3.6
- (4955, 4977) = 1.3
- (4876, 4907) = 2.7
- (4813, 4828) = 1.4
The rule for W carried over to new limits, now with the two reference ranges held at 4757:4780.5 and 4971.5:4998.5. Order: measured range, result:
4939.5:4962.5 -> 1.9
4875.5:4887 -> 0.8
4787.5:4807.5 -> 1.2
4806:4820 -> 1.4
